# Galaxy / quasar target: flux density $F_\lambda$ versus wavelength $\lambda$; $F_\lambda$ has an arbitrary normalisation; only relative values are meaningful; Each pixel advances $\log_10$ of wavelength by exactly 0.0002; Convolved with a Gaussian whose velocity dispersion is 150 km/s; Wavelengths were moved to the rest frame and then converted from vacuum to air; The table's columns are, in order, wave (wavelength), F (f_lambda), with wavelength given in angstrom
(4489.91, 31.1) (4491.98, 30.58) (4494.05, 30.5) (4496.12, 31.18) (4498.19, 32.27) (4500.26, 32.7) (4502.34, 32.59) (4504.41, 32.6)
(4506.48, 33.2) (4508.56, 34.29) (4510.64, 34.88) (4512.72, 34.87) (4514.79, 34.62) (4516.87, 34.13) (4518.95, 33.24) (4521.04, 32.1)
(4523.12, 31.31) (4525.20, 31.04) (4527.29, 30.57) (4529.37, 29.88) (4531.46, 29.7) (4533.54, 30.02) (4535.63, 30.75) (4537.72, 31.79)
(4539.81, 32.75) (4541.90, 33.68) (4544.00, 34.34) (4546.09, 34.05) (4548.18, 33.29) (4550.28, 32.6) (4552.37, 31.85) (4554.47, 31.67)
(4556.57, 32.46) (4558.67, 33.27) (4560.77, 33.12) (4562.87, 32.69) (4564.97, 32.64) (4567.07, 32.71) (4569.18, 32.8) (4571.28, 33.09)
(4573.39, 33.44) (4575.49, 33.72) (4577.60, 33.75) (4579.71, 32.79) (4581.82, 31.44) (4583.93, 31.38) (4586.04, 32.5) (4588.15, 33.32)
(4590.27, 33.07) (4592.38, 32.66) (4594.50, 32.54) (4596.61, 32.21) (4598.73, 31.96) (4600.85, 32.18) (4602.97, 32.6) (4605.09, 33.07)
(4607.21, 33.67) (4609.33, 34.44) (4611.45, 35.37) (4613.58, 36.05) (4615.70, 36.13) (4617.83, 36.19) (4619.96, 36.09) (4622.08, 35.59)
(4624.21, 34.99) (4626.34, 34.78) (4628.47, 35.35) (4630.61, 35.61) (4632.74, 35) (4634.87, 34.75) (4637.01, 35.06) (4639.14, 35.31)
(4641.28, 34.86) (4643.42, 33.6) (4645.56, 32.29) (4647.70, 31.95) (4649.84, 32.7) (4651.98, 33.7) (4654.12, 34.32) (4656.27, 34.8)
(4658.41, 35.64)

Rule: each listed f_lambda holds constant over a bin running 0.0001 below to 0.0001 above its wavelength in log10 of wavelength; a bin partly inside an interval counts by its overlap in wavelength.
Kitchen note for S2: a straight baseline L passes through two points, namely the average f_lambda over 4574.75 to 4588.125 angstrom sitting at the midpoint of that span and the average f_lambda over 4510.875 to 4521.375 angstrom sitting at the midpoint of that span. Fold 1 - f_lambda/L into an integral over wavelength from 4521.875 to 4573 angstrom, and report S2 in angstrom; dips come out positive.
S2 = 1.7 angstrom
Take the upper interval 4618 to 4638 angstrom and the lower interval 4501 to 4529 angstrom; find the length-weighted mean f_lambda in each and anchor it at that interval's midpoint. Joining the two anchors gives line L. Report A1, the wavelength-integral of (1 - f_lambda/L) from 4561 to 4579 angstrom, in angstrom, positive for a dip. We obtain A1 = 0.5 angstrom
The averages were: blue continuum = 33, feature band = 33.1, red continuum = 35.3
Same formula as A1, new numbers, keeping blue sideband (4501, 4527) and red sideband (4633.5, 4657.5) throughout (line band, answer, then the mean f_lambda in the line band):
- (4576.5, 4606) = 0.96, 32.5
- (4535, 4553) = 0.26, 32.9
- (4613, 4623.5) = -0.68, 36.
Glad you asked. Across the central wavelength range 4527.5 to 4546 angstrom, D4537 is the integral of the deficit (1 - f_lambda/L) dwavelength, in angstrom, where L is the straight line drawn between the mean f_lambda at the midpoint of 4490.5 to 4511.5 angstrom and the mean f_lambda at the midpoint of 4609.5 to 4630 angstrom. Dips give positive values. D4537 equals 0.9 angstrom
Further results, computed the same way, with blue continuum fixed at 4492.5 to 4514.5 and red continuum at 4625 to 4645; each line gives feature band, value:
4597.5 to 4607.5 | 0.5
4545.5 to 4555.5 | 0.3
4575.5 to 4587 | 0.5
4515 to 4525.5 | 0.2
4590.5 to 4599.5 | 0.5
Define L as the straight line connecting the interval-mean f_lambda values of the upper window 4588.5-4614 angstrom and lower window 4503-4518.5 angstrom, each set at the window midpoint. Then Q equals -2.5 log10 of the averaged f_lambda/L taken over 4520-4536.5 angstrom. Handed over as 0.11 mag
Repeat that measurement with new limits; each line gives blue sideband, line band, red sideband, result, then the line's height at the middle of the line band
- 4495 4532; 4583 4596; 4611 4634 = 0.07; 34.6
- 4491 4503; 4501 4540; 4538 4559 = 0.00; 32.2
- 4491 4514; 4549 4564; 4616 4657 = 0.03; 33.5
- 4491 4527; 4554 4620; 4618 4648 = 0.02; 34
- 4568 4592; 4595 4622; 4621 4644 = -0.01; 34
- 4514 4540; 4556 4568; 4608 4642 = 0.00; 32.9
